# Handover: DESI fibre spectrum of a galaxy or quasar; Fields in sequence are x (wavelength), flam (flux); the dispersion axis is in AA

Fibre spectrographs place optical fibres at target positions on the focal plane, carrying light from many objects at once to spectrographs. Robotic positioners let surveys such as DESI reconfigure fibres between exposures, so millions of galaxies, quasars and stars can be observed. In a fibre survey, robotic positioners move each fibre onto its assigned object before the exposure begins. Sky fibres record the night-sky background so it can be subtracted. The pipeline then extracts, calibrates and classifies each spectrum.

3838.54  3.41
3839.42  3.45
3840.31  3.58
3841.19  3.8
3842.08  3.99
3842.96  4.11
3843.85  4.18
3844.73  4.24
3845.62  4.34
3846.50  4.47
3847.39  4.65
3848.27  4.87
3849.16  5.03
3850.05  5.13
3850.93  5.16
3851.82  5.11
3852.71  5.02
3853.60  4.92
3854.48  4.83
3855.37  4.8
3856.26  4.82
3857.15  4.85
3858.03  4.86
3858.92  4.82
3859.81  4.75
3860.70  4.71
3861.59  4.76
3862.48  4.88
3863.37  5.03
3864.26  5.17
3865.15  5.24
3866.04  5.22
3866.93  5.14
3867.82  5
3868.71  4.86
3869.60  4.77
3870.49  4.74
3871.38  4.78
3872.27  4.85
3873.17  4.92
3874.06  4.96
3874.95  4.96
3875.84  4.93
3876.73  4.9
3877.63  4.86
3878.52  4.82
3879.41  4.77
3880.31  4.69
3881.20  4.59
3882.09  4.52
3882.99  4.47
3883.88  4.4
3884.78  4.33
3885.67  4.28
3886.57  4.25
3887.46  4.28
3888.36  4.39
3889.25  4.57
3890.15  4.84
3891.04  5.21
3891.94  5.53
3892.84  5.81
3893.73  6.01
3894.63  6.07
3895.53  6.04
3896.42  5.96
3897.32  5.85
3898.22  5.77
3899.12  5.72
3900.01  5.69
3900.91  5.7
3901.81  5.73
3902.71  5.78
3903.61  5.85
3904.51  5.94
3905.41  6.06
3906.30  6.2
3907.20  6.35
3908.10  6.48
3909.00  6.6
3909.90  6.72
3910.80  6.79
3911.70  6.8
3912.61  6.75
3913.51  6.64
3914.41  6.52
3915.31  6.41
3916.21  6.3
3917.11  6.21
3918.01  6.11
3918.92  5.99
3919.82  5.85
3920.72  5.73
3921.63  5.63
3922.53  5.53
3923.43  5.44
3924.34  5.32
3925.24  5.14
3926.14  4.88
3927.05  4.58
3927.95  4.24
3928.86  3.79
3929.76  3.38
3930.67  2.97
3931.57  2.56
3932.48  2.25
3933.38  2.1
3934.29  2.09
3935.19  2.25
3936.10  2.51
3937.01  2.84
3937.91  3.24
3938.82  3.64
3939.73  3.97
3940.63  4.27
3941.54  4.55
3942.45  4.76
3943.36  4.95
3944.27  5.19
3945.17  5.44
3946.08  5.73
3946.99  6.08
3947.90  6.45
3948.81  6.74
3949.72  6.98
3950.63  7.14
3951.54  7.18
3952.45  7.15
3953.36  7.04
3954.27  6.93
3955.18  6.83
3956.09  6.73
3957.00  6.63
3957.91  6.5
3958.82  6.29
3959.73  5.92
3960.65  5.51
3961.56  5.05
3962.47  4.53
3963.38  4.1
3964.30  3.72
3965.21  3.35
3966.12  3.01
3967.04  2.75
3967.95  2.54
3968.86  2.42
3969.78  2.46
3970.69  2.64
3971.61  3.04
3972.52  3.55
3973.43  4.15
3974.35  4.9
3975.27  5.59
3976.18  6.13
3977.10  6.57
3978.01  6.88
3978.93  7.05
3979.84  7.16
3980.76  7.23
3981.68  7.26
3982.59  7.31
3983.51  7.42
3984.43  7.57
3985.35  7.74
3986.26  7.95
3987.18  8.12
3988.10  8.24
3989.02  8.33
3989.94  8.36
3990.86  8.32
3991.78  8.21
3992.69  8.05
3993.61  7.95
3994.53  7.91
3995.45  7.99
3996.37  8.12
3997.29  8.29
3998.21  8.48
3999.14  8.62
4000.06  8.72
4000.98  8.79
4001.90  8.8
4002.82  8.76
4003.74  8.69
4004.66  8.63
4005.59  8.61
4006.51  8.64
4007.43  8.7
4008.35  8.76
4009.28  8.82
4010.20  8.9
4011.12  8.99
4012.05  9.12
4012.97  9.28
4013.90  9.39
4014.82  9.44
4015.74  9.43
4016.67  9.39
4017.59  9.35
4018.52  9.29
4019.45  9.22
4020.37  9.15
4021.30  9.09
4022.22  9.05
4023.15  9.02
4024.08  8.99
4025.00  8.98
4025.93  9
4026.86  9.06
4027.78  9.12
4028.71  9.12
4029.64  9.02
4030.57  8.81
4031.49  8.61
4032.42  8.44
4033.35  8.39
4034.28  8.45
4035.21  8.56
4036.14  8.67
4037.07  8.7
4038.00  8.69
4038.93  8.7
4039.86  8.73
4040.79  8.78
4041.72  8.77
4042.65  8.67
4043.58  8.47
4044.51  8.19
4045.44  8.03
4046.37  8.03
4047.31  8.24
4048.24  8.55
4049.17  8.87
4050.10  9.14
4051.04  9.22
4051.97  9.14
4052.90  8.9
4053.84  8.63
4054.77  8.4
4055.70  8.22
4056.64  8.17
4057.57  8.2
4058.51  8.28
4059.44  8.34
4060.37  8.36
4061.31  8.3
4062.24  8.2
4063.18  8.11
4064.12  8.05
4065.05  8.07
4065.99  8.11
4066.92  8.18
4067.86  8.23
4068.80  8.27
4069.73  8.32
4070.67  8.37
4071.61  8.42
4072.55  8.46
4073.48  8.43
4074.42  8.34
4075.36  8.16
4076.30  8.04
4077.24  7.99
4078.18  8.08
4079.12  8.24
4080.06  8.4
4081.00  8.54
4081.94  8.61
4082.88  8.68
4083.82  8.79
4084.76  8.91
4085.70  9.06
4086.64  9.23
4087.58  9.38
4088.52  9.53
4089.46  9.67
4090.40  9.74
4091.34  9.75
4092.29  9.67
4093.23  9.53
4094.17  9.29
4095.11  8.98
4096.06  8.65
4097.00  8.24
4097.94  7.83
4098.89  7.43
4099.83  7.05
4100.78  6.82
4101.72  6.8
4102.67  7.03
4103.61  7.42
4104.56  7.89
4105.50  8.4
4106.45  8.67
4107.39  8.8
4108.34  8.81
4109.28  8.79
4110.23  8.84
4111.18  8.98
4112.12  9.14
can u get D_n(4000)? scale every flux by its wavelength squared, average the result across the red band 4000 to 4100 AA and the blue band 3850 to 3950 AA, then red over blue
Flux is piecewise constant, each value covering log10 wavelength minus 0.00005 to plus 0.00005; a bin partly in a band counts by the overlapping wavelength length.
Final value 1.85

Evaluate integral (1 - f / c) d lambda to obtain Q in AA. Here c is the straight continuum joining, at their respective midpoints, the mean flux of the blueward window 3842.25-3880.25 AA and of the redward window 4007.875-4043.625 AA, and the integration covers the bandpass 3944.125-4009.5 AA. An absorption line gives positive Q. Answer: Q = 9.5 AA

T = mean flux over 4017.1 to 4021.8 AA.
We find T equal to 9.23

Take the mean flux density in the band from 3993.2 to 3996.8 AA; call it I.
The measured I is 7.99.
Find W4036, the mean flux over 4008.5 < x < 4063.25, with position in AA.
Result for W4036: 8.77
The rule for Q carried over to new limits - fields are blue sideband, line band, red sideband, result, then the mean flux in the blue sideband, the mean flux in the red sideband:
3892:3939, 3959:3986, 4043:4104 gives 5.43 AA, 5.22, 8.44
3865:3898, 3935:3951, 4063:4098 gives 3.35 AA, 4.97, 8.66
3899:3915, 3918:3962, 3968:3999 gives 9.49 AA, 6.25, 6.68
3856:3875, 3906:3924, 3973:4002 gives -0.81 AA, 4.91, 7.56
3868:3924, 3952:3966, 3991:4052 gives 2.80 AA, 5.49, 8.75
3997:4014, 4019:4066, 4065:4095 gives 0.62 AA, 8.78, 8.72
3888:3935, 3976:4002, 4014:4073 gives -1.92 AA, 5.38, 8.66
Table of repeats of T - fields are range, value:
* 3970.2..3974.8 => 3.65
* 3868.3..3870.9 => 4.79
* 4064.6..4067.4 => 8.12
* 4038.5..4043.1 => 8.73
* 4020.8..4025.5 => 9.02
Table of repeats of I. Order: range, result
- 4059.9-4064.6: 8.21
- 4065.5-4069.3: 8.2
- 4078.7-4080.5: 8.32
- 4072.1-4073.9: 8.48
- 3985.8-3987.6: 8.06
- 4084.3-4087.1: 9.07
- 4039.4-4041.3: 8.76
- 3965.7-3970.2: 2.63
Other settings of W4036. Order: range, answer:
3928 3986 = 5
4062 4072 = 8.21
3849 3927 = 5.35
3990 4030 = 8.82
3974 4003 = 7.72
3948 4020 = 7.06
